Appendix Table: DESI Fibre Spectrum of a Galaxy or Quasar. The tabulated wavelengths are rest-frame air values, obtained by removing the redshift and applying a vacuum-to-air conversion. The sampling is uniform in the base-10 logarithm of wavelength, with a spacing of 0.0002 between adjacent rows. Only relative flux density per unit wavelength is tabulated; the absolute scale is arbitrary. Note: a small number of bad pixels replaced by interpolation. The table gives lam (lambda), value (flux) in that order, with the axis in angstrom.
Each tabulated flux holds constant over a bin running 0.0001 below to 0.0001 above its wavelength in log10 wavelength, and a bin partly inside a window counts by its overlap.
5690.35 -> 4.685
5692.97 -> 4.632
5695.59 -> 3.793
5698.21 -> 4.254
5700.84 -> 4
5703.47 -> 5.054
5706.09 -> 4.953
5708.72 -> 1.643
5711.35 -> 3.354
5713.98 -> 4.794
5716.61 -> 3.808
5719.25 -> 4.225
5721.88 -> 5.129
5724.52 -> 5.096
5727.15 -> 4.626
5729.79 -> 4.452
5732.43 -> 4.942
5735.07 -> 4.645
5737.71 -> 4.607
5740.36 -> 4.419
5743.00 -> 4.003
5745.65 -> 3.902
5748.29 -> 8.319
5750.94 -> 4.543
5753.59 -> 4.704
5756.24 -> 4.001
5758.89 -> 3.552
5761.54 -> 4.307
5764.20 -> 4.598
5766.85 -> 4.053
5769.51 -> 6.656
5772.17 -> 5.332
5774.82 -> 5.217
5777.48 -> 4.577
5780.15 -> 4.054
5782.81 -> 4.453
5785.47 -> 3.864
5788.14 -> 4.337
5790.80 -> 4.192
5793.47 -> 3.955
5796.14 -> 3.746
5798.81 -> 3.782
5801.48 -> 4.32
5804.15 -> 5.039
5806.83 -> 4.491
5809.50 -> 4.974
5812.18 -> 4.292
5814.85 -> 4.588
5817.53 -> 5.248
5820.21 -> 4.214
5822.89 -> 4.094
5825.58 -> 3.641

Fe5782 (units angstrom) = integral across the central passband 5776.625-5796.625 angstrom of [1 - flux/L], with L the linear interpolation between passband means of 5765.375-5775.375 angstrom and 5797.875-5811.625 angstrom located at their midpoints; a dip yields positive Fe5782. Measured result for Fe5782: 3.2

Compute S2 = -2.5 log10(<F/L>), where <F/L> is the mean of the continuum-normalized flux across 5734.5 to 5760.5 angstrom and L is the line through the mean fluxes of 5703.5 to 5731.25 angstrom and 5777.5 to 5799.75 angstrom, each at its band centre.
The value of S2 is -0.12 mag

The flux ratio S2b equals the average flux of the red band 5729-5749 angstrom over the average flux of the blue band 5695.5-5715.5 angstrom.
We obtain 1.21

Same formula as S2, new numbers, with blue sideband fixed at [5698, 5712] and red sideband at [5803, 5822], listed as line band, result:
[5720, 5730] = -0.201 mag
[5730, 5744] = -0.106 mag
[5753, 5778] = -0.091 mag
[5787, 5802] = 0.127 mag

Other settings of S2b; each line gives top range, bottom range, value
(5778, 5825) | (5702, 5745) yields 0.99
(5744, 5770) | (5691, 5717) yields 1.18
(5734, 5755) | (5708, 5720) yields 1.35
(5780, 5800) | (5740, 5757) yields 0.83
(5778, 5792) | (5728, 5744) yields 0.93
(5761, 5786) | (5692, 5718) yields 1.18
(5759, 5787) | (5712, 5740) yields 1.01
